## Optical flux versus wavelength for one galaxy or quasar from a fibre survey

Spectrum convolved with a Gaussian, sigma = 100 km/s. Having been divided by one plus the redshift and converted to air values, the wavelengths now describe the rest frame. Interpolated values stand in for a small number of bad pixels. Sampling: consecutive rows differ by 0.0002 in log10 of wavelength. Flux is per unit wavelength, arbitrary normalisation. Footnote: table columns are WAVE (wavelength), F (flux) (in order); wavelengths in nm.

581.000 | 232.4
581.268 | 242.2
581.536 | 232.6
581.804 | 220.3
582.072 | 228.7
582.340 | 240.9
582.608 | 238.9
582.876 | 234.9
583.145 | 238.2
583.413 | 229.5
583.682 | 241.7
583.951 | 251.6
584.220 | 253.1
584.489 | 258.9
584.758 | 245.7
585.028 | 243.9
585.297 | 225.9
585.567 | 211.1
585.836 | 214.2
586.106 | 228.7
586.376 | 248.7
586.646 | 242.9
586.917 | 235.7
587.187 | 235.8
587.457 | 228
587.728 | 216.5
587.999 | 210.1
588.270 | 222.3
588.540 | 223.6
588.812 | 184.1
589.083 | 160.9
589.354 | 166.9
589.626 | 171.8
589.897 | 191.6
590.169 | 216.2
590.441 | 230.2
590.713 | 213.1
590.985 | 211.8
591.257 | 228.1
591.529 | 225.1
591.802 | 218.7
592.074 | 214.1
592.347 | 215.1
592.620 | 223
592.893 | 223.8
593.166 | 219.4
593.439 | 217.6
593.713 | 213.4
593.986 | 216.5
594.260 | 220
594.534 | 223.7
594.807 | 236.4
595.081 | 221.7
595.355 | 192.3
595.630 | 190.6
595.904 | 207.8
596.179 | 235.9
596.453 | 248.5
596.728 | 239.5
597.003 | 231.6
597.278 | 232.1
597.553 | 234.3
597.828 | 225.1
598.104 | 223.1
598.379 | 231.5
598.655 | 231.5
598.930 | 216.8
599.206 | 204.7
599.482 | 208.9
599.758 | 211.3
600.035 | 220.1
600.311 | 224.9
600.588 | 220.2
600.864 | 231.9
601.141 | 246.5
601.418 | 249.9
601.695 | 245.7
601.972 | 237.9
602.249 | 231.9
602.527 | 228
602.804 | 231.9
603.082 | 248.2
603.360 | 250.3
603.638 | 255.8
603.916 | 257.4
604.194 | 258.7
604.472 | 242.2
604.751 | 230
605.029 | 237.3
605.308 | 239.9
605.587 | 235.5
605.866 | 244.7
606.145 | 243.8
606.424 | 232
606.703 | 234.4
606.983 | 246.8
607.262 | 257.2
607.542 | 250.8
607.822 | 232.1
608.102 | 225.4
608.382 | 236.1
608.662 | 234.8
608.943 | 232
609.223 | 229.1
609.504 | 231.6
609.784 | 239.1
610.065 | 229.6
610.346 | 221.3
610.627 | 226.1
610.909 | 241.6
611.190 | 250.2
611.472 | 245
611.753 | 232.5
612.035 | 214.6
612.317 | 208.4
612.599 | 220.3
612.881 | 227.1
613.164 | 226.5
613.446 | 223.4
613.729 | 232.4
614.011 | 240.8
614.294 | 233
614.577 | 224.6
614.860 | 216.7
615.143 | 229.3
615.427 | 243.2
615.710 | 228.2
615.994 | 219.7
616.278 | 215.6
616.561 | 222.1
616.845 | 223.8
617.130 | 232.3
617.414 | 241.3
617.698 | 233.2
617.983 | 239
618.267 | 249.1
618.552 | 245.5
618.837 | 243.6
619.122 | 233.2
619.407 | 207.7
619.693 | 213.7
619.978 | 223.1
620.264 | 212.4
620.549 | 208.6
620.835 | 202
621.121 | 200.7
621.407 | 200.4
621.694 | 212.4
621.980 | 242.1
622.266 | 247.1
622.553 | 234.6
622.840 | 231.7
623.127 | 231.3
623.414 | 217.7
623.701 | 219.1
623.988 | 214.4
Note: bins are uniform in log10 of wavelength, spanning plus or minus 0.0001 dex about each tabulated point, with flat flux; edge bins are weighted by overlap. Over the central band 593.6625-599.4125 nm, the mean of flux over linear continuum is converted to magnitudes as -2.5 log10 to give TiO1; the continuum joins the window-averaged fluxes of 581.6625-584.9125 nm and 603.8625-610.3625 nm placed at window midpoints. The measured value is 0.078 mag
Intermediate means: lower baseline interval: 240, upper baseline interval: 238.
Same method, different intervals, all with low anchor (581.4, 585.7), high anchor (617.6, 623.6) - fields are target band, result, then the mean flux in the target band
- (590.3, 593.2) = 0.068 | 220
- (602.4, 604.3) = -0.075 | 247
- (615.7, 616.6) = 0.030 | 220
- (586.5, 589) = 0.071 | 221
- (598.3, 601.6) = 0.032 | 225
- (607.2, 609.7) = -0.032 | 236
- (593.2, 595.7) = 0.088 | 215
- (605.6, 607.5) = -0.062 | 243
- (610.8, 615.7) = -0.011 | 230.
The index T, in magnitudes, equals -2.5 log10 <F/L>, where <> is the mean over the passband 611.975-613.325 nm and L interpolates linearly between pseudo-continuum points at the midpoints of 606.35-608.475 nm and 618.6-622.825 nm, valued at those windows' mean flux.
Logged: 0.06 mag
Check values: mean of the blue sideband 240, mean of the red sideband 221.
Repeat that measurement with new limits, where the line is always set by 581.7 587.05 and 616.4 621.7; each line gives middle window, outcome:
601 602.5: -0.05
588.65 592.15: 0.16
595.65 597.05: 0.01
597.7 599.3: 0.04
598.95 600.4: 0.08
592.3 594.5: 0.07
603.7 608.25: -0.06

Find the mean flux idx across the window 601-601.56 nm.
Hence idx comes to 248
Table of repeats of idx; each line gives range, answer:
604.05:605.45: 242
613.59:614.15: 237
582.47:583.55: 236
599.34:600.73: 217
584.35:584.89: 252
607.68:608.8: 232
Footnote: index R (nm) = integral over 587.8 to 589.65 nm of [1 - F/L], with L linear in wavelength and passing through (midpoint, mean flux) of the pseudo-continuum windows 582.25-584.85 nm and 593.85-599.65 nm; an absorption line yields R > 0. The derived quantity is 0.33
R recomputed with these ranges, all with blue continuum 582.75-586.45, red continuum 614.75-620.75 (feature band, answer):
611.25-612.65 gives 0.020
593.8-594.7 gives 0.055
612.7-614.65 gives -0.008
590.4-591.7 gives 0.080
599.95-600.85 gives 0.037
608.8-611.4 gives -0.045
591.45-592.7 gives 0.087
